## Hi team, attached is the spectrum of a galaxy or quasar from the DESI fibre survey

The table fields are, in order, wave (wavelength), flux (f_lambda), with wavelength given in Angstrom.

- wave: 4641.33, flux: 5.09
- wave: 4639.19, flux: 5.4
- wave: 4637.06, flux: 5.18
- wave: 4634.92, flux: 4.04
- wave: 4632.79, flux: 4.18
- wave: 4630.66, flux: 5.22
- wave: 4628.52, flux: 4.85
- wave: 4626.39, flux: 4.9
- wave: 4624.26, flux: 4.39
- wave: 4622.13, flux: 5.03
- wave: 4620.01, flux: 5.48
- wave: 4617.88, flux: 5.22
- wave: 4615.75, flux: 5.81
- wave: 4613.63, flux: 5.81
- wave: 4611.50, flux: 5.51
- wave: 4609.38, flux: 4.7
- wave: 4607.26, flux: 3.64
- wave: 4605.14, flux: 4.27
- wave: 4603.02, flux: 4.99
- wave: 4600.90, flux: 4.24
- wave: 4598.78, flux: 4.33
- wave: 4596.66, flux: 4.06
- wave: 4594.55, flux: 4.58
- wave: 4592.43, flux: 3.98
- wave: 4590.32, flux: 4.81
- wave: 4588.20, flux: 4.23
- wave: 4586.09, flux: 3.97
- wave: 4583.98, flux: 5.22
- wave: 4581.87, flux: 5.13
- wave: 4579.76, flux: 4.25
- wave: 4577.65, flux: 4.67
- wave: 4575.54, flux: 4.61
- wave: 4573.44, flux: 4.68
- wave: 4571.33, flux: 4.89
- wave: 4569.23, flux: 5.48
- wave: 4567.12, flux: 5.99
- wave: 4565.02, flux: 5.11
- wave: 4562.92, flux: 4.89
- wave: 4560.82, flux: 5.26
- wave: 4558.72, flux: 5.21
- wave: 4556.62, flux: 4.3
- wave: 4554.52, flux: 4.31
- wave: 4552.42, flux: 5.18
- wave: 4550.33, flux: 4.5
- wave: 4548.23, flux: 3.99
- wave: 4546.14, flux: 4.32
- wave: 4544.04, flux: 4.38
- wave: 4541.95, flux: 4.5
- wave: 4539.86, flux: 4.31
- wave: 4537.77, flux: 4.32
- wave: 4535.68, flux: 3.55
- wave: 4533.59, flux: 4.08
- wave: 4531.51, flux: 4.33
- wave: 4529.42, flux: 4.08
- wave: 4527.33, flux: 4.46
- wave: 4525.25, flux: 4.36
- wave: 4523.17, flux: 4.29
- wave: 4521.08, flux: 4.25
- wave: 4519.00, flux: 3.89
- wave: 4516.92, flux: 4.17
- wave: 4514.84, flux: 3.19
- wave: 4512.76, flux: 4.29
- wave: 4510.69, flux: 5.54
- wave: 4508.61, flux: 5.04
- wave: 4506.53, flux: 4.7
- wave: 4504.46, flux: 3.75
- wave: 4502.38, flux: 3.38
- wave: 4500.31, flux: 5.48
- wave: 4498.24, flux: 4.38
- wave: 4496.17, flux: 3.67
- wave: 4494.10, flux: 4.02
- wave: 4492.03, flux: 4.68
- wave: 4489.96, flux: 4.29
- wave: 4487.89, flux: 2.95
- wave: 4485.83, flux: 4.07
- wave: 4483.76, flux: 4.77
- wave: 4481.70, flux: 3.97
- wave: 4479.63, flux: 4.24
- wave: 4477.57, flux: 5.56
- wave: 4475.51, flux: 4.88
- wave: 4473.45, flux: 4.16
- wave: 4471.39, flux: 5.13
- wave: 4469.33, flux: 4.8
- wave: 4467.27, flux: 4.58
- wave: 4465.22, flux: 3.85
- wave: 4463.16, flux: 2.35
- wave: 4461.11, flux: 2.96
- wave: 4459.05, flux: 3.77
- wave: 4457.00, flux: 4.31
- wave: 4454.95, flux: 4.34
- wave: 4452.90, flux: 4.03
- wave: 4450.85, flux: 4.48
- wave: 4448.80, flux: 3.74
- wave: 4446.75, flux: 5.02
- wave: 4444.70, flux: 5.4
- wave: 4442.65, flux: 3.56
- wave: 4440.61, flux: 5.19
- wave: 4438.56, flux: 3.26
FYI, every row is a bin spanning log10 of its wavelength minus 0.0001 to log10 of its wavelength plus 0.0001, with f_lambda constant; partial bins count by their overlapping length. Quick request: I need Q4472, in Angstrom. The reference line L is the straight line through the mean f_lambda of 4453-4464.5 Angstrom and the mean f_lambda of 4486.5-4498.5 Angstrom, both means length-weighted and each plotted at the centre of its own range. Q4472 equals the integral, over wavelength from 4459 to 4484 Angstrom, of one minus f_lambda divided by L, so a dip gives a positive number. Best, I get -3.3 Angstrom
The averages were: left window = 3.59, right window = 3.98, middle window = 4.23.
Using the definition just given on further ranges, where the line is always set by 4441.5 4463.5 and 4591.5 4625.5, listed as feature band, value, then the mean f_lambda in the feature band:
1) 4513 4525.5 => 1.0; 4.02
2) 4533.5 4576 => -1.5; 4.67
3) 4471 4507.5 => -0.9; 4.32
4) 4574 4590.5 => 0.1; 4.6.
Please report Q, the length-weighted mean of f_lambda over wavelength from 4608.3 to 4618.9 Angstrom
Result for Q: 5.41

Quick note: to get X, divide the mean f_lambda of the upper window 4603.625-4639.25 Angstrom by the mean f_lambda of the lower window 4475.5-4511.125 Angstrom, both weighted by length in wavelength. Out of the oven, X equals 1.12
